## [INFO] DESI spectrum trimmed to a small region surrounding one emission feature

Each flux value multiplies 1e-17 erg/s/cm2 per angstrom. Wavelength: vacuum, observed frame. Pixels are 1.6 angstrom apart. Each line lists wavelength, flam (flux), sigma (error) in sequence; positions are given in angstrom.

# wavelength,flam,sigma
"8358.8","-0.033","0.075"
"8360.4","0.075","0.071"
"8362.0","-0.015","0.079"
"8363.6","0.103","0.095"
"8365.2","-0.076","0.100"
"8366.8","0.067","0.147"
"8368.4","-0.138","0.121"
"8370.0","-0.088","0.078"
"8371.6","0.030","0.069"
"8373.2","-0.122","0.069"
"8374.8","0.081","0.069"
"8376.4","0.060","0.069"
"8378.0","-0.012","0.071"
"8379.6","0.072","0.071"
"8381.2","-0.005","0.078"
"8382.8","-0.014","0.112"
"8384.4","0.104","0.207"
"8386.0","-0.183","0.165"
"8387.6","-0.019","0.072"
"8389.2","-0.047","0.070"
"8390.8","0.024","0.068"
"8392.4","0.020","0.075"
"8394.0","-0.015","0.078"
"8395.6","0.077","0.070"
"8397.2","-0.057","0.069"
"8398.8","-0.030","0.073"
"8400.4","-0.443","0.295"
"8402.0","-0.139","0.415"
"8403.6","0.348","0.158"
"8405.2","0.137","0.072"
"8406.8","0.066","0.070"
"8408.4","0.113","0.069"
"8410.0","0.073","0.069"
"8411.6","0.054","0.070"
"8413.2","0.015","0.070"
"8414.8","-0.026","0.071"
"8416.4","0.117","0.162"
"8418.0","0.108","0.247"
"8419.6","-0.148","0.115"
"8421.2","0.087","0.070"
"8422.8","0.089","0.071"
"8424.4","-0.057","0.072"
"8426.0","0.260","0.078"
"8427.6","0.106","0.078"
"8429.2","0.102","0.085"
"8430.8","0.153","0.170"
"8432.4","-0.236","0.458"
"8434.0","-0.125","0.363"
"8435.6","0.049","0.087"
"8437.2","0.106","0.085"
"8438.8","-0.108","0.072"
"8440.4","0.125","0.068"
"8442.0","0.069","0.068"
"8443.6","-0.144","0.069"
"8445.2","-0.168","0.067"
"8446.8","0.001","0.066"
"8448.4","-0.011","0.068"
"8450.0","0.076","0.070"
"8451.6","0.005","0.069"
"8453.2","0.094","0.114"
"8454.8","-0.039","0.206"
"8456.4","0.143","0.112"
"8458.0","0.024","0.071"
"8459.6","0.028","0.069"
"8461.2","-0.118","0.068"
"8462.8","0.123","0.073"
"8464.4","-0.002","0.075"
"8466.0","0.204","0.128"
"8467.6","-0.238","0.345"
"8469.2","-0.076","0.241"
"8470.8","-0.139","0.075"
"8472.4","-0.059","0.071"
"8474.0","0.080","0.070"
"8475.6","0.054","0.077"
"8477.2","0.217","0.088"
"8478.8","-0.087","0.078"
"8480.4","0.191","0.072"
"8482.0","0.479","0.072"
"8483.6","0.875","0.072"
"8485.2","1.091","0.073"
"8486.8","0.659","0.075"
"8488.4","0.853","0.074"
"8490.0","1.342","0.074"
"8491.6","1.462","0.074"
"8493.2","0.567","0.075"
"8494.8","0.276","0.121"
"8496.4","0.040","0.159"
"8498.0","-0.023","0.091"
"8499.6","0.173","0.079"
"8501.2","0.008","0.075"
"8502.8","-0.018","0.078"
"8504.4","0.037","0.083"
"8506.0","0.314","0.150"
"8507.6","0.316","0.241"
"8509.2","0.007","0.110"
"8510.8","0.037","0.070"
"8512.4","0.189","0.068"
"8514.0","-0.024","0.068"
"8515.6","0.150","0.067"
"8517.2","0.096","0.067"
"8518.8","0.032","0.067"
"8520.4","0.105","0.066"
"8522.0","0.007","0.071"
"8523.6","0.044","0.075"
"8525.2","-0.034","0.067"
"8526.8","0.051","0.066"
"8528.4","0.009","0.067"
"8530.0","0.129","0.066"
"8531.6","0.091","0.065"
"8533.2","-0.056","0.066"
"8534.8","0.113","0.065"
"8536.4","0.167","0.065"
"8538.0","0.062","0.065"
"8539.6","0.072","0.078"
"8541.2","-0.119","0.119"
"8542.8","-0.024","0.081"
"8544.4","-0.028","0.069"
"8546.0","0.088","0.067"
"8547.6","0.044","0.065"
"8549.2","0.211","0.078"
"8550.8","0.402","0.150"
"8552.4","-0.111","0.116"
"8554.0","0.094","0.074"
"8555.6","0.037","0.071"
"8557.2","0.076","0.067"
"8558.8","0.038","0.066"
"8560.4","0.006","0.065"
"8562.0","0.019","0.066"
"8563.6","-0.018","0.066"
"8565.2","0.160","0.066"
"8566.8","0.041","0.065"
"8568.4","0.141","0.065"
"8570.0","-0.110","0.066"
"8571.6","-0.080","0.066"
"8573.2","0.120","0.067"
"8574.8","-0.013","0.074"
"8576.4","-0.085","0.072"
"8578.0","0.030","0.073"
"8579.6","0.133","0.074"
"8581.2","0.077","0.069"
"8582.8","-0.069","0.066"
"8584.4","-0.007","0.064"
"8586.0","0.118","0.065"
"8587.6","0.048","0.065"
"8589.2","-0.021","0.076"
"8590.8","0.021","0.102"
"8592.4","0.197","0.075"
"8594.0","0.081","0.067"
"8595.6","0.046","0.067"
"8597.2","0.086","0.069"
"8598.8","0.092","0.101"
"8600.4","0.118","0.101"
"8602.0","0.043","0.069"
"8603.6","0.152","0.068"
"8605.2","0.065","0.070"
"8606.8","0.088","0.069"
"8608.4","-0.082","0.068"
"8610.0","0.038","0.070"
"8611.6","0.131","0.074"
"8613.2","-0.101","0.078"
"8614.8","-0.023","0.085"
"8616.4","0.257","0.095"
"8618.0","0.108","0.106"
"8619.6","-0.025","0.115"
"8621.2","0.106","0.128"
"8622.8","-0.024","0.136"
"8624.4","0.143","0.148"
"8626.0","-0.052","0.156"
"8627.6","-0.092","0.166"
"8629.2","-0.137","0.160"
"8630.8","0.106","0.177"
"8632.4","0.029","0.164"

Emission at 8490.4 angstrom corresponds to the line [O II] 3727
